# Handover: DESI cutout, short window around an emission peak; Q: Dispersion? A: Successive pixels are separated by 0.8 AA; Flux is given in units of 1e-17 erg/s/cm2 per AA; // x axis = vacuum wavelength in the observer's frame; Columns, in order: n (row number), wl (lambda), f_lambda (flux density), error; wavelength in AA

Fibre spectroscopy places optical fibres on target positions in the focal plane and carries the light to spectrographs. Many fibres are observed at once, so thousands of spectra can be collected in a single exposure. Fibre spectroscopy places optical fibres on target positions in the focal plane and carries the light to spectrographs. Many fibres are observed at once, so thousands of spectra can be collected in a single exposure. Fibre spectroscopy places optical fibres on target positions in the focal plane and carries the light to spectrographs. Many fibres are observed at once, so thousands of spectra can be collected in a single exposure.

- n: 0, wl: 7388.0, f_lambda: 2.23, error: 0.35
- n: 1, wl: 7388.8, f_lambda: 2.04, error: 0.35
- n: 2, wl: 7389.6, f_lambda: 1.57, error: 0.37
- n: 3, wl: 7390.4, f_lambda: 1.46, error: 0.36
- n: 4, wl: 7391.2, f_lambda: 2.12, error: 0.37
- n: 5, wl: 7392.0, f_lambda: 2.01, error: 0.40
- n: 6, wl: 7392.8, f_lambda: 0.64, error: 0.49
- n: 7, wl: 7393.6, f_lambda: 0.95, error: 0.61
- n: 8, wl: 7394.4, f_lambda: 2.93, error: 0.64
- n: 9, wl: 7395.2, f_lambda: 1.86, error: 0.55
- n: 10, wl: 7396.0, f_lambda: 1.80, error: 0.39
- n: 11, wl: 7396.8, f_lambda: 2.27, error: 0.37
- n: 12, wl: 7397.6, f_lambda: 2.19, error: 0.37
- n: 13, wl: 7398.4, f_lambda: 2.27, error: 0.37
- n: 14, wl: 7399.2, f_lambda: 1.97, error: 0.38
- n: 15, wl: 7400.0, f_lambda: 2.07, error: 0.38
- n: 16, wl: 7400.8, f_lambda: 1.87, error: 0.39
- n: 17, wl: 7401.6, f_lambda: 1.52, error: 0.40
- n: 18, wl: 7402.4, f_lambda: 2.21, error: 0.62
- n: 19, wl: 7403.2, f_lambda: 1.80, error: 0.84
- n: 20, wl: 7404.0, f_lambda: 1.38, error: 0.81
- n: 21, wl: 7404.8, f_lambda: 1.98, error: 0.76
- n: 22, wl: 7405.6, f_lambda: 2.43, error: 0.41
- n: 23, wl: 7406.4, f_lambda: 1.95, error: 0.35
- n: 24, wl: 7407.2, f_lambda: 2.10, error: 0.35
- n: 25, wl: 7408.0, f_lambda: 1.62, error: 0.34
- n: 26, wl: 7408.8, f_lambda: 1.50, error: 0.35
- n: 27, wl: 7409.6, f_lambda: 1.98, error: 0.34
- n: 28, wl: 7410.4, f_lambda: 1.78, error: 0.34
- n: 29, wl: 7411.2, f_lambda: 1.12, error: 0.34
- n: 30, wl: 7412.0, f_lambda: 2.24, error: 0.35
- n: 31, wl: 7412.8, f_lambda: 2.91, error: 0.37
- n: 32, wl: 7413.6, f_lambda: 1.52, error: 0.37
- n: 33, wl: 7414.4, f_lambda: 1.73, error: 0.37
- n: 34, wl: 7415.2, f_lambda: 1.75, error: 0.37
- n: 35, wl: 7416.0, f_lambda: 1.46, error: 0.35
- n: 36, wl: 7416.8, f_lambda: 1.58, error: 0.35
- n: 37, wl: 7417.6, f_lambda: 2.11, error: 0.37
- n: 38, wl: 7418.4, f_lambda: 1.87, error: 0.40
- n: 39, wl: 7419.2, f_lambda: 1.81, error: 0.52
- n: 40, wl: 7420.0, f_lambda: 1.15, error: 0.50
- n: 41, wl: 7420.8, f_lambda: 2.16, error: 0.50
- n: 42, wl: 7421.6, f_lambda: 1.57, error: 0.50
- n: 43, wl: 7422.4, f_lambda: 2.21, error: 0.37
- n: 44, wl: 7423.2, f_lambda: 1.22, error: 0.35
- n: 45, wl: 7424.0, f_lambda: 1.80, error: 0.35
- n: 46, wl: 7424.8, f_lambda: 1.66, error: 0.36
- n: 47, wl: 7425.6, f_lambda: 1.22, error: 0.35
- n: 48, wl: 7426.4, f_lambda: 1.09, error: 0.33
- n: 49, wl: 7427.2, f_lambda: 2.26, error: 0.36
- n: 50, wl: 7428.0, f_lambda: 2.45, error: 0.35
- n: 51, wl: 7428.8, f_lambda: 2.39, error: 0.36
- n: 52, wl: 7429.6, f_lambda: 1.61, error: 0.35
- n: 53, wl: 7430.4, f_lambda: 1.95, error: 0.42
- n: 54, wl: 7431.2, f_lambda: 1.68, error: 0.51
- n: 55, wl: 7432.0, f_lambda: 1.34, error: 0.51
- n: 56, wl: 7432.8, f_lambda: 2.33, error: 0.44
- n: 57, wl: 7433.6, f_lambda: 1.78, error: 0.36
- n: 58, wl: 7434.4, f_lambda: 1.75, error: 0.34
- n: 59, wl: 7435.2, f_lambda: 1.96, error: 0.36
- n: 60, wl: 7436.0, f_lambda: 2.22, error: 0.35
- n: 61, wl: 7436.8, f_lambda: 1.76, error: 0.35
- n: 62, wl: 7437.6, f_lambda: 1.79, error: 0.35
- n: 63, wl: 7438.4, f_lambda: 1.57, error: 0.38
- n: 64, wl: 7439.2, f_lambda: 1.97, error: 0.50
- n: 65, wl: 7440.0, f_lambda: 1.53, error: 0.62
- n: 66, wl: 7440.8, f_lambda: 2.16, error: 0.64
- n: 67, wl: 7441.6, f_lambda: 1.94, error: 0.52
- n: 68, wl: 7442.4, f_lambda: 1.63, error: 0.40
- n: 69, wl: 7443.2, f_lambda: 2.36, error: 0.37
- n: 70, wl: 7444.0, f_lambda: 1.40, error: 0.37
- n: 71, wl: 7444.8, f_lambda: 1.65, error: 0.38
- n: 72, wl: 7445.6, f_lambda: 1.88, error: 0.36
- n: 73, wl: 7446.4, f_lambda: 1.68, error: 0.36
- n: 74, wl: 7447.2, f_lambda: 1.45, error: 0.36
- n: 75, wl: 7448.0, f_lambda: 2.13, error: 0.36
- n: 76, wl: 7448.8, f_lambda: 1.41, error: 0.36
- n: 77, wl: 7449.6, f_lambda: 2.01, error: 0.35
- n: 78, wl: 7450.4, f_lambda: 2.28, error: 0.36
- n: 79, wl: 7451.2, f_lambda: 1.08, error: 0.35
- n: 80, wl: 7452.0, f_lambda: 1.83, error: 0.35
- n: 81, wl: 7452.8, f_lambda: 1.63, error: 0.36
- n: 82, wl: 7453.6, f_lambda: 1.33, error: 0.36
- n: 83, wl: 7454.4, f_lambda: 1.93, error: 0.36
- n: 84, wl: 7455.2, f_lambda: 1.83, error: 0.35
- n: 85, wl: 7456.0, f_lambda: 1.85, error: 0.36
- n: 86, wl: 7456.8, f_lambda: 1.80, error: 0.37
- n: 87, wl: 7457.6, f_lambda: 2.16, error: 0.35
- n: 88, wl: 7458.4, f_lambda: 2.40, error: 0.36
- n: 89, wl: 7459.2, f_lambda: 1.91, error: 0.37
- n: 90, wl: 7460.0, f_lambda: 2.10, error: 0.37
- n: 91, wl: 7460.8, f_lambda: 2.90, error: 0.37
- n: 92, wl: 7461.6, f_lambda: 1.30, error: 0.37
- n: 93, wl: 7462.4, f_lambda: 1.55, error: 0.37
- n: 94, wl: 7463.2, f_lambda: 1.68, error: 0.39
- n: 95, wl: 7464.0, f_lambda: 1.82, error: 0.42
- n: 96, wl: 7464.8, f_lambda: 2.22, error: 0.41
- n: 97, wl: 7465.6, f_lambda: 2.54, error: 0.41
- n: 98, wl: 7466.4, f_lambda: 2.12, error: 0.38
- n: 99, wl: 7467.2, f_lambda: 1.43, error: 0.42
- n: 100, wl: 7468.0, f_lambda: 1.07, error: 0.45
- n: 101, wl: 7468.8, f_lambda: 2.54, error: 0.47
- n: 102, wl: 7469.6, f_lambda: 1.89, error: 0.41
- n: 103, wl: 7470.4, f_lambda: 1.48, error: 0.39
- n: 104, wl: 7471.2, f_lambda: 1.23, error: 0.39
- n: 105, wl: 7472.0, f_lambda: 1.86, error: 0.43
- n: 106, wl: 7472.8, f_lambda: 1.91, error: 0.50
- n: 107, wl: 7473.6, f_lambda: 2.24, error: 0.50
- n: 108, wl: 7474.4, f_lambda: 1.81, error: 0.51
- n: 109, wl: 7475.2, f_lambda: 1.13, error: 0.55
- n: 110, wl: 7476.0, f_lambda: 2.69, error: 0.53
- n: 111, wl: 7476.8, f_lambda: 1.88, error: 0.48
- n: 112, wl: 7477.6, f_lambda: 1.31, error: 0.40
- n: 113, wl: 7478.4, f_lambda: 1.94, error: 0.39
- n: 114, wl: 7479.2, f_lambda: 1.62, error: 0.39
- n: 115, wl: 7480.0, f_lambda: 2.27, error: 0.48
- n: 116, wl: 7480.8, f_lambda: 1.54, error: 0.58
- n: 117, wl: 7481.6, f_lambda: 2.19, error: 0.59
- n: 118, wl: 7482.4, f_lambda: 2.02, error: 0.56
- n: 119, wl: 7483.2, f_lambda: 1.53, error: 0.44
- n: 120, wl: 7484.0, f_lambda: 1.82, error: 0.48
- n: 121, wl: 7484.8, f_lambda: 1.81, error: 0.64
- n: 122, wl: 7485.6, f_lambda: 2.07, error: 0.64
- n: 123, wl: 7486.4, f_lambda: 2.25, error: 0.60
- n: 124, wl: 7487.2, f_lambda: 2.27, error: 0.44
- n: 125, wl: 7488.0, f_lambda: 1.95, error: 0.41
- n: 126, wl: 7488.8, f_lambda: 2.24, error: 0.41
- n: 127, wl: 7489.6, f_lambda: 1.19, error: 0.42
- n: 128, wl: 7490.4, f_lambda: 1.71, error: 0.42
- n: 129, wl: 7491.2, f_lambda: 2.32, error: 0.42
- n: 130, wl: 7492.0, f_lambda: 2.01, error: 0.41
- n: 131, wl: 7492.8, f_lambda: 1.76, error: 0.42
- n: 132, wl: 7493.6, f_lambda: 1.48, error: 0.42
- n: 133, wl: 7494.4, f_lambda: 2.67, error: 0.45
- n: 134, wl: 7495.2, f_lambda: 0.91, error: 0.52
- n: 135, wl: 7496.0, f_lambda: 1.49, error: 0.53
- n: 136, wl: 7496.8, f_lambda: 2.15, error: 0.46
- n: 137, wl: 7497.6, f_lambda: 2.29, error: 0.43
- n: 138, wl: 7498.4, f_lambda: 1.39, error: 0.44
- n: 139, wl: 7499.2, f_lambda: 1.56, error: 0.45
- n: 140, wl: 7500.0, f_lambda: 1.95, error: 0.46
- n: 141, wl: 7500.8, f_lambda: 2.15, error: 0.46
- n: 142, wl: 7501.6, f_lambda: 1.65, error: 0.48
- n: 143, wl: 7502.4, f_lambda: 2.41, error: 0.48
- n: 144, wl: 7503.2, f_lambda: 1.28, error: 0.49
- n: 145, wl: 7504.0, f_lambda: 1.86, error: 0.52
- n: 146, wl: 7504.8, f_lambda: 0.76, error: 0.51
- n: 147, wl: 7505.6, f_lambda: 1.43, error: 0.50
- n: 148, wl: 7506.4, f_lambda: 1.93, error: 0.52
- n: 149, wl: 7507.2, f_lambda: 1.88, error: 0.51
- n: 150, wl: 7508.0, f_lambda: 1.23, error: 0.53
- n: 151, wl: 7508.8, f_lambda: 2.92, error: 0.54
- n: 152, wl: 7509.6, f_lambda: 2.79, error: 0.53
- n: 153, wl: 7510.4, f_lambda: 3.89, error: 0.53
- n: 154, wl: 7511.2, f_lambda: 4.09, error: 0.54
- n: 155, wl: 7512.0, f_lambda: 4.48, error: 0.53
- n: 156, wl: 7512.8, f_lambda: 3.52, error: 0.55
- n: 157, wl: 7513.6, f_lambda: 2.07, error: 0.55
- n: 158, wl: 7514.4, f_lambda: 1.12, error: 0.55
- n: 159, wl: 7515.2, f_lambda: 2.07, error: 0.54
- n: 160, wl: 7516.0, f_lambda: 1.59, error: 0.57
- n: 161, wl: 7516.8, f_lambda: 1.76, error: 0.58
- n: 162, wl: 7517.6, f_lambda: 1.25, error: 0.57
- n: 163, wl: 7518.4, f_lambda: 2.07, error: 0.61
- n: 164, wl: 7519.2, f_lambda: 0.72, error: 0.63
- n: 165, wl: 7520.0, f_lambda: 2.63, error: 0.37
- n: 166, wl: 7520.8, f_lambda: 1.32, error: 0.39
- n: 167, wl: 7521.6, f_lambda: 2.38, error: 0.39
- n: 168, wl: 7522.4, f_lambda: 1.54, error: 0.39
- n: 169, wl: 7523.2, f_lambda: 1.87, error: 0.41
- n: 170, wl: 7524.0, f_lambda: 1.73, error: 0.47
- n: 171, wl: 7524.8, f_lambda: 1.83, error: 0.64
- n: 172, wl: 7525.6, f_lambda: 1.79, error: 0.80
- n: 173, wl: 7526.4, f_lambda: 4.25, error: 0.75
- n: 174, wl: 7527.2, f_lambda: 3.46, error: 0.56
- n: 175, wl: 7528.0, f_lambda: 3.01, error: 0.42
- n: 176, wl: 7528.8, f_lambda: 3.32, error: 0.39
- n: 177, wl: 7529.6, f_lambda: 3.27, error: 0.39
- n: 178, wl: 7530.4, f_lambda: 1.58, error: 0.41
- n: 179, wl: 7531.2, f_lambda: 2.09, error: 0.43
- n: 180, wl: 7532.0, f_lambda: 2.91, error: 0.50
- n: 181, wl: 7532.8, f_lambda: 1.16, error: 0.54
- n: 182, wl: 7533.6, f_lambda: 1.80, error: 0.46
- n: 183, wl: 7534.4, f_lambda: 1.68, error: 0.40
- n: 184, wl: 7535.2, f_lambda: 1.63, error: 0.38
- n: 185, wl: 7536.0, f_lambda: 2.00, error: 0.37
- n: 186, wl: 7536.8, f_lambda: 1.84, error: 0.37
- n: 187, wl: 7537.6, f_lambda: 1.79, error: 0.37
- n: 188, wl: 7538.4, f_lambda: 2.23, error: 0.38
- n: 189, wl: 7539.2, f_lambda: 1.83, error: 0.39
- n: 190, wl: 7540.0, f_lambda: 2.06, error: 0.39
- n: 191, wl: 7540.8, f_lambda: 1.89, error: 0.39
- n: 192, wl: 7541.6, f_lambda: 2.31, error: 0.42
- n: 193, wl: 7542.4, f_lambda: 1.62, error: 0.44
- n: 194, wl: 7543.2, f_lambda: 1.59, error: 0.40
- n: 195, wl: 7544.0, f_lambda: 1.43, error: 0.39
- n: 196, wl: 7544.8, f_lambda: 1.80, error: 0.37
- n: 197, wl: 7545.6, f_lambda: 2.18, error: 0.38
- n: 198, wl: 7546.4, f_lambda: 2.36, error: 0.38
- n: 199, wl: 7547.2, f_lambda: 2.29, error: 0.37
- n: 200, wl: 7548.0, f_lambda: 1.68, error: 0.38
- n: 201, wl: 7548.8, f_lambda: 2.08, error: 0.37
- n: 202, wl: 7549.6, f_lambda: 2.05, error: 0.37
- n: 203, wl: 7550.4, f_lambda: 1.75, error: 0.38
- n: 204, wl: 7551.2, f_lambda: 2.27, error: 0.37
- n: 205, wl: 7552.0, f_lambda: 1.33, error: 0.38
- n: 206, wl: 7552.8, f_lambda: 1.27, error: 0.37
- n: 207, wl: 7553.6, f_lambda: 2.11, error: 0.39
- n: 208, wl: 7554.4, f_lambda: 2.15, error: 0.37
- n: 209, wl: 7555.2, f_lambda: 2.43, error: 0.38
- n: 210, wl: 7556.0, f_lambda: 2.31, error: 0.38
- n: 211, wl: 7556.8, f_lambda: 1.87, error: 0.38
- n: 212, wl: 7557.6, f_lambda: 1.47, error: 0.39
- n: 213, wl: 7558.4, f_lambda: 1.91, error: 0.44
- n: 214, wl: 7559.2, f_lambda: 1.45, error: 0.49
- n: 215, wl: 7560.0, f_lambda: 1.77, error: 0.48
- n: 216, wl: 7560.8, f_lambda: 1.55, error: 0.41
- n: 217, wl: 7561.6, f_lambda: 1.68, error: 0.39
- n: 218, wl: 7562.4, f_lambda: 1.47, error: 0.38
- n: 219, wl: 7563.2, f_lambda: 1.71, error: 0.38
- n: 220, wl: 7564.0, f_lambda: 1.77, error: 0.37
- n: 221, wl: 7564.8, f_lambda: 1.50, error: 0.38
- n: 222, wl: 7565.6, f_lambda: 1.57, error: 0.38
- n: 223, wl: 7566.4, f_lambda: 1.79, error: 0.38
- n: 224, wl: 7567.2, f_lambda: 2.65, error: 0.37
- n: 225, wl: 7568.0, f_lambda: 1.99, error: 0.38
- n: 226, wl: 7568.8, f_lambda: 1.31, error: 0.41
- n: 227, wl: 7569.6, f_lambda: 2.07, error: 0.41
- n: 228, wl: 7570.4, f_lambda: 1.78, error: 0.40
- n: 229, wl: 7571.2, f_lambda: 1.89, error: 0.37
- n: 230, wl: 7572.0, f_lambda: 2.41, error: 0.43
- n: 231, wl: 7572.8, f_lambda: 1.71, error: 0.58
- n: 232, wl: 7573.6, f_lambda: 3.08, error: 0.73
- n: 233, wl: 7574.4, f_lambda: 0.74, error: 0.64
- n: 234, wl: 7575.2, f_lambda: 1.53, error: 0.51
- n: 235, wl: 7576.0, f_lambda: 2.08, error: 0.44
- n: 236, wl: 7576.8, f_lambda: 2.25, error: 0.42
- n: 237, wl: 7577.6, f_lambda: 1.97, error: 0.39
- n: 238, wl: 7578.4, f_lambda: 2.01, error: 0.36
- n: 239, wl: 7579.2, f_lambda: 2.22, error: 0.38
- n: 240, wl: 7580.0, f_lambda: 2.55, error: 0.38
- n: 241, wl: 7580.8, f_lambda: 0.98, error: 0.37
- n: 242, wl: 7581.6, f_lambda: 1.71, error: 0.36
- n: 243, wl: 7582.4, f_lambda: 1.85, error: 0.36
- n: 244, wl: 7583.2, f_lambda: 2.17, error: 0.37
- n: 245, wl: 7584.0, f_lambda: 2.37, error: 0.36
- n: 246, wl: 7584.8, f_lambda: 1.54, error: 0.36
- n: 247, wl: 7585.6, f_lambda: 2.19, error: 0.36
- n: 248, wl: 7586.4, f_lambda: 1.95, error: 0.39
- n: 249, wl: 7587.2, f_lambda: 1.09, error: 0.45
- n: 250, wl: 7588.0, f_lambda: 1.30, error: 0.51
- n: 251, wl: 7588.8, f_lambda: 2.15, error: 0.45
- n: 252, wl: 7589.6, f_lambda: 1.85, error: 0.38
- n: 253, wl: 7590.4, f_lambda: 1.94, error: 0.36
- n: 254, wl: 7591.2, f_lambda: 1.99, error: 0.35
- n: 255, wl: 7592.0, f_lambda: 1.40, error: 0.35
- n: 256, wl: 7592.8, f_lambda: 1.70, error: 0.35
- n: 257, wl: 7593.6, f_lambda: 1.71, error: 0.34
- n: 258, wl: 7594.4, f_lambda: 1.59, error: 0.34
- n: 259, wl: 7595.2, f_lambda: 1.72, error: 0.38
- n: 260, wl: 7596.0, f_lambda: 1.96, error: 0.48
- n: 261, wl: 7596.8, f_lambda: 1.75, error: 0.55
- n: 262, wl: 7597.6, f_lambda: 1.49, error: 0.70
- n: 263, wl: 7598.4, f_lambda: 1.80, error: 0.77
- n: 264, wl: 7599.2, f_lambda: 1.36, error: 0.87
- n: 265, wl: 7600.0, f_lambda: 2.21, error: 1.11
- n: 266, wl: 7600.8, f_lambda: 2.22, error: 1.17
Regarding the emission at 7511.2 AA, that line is [S II]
